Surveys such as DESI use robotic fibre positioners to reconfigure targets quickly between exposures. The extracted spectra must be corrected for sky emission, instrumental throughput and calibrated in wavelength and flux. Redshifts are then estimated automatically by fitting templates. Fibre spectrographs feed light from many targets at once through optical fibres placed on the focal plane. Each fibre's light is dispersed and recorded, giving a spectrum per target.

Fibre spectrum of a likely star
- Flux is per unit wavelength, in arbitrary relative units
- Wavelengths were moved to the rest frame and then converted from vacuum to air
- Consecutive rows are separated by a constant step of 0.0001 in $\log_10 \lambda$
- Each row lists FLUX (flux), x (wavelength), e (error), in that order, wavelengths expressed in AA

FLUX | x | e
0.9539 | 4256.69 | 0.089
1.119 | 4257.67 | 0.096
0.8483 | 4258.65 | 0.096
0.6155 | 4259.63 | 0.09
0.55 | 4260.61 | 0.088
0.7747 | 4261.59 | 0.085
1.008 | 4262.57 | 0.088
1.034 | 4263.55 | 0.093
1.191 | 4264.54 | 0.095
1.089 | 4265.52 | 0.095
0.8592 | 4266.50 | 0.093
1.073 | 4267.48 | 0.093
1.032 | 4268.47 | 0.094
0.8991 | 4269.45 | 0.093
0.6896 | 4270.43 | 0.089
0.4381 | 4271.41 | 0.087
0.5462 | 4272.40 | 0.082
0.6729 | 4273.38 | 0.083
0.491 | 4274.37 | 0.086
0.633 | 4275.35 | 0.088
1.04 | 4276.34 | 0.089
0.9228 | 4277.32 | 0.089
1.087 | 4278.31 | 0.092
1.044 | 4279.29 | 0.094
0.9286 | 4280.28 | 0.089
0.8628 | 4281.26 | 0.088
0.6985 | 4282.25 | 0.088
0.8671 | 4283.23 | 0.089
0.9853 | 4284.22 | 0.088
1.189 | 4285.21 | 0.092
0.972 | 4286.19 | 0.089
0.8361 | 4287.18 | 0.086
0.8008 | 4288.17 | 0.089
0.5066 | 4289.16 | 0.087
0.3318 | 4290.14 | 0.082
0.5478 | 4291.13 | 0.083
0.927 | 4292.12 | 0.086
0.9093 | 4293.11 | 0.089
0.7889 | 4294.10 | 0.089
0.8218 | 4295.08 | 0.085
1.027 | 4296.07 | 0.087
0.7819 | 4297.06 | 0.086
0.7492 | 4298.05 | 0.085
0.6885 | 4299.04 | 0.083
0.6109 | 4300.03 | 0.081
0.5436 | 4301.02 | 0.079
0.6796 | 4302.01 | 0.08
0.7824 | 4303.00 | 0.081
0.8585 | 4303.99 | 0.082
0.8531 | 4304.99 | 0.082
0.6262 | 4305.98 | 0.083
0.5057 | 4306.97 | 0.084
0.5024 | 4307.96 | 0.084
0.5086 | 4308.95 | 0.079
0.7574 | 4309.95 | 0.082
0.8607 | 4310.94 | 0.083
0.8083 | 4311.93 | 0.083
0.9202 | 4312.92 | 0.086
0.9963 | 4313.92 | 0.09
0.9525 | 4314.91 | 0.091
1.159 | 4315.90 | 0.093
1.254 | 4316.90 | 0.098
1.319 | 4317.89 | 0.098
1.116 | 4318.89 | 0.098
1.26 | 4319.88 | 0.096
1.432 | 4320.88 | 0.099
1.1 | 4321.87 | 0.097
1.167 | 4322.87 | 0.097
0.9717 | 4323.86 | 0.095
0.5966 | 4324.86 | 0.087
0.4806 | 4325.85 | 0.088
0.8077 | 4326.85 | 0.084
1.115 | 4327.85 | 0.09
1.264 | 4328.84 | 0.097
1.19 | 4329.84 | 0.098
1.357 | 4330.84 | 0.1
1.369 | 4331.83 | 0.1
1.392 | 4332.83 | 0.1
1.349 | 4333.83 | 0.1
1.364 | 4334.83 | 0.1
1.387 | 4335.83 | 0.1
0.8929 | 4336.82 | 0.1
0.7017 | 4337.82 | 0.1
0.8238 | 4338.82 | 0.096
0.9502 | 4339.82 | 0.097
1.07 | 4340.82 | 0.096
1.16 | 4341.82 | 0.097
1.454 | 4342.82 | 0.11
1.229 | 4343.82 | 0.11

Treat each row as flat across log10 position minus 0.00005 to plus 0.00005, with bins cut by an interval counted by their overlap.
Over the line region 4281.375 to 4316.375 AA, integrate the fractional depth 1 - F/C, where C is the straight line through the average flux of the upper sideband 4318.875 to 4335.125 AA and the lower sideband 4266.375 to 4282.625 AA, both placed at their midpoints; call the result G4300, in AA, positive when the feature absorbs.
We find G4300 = 6.5 AA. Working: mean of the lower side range 0.819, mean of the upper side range 1.14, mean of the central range 0.782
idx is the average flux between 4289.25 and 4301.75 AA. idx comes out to 0.72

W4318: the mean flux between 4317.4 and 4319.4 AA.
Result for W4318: 1.22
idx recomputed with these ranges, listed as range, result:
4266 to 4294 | 0.814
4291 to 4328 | 0.864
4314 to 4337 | 1.14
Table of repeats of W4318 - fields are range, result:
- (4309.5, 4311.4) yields 0.81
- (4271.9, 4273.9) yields 0.606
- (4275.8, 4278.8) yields 1.01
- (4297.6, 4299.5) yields 0.719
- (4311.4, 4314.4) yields 0.907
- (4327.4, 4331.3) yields 1.23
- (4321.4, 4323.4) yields 1.13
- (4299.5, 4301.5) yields 0.58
